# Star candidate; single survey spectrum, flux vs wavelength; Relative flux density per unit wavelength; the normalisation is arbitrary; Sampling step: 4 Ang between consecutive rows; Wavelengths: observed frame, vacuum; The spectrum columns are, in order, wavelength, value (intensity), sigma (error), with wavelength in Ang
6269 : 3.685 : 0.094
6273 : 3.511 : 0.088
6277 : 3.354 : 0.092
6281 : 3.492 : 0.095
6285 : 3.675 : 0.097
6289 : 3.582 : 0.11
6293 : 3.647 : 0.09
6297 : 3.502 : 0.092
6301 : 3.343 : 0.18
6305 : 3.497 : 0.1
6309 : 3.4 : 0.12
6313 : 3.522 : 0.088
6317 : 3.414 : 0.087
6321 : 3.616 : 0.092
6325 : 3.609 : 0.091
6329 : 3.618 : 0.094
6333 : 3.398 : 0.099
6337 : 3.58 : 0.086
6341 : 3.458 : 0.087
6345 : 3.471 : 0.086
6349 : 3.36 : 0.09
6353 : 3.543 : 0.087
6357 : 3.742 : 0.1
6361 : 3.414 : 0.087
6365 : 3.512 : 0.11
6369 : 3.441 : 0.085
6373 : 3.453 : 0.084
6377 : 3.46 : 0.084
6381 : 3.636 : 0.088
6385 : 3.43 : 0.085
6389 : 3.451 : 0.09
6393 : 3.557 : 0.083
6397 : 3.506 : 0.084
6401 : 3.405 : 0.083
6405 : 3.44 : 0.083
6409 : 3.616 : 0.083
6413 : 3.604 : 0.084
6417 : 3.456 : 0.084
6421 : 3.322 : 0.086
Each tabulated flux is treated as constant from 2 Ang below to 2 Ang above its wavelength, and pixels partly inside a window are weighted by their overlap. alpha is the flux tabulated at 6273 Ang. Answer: 3.511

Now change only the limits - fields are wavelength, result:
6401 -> 3.405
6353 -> 3.543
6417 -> 3.456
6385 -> 3.43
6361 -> 3.414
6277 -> 3.354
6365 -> 3.512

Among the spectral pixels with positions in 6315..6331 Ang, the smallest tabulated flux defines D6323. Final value 3.414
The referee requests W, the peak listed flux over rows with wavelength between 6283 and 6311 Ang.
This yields 3.675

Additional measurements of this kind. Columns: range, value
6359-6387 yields 3.636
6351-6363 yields 3.742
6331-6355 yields 3.58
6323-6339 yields 3.618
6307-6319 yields 3.522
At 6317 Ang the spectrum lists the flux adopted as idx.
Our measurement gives 3.414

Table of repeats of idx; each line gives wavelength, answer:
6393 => 3.557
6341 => 3.458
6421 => 3.322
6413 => 3.604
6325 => 3.609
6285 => 3.675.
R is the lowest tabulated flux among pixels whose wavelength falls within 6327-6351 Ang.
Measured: 3.36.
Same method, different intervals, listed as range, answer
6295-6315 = 3.343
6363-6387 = 3.43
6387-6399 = 3.451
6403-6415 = 3.44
